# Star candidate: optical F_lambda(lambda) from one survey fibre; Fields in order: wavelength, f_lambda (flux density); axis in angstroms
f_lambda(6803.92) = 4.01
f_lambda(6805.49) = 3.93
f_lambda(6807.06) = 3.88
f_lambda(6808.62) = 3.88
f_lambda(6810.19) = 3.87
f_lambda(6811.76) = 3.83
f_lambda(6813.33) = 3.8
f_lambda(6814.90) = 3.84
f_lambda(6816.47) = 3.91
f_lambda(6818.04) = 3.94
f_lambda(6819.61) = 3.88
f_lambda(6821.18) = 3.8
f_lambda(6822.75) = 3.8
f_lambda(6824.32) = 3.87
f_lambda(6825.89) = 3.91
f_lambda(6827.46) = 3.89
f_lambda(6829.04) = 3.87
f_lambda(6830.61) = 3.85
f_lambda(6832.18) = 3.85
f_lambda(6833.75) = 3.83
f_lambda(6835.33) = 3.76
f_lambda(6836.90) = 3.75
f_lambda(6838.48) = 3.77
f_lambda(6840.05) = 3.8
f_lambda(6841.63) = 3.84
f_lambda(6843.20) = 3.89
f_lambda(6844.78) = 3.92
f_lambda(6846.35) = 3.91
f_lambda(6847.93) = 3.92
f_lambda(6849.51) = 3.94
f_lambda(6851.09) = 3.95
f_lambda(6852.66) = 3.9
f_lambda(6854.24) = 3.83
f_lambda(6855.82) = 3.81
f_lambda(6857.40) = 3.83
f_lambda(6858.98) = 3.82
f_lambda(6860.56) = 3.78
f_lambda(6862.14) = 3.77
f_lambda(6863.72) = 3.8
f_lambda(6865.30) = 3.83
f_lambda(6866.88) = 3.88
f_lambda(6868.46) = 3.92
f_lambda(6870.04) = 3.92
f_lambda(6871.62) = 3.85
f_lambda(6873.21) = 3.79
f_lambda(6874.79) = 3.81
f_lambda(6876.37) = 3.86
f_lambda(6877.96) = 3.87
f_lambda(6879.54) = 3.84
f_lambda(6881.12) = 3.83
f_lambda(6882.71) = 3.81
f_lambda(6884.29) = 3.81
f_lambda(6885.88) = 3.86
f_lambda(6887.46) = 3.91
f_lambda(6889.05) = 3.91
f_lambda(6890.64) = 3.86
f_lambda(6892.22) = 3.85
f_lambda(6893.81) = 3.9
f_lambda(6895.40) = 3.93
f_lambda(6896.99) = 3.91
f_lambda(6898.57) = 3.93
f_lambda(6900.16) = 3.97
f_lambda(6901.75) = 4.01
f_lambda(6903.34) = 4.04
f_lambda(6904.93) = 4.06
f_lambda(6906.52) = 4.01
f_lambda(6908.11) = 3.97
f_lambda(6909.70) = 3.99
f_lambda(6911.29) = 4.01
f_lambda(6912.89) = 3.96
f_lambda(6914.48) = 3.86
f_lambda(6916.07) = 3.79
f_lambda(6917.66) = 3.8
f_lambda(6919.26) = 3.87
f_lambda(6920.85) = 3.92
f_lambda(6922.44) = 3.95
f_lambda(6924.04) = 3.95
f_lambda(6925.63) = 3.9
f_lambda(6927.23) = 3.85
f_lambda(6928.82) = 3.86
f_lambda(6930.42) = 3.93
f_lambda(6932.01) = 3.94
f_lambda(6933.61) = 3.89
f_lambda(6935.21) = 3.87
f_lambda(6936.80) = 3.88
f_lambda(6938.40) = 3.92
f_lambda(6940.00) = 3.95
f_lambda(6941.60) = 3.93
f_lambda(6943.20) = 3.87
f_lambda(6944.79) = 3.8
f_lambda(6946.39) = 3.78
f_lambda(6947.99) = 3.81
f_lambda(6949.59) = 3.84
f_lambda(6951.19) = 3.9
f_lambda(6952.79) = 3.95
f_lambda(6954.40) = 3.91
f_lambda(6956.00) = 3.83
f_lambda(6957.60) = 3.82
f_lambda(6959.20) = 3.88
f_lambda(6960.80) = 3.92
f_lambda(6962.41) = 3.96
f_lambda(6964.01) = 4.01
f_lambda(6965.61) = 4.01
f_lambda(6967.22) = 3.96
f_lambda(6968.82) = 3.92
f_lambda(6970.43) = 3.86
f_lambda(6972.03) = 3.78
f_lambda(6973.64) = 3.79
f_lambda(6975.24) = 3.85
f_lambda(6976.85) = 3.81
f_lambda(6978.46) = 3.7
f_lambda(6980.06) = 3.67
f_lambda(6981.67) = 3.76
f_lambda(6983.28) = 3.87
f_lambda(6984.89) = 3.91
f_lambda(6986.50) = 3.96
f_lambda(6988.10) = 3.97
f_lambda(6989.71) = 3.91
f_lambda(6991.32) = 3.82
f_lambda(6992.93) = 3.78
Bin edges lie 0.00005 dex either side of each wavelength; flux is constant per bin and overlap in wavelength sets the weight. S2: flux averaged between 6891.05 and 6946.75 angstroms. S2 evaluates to 3.92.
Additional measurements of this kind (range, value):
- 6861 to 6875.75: 3.84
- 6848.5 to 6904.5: 3.87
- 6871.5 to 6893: 3.85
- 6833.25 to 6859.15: 3.85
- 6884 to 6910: 3.94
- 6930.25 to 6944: 3.91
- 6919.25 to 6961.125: 3.89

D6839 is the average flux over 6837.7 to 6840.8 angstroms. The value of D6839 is 3.79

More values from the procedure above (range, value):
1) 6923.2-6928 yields 3.9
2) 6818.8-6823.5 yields 3.83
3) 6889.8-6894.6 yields 3.87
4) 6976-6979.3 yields 3.76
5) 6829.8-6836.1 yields 3.82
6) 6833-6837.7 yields 3.77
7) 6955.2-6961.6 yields 3.87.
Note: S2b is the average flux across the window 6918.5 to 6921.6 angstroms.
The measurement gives 3.9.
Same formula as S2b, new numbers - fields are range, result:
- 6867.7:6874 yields 3.87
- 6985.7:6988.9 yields 3.98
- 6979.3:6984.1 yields 3.76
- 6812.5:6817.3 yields 3.85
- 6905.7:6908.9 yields 3.99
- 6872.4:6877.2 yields 3.81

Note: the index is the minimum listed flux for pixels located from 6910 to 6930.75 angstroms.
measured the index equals 3.79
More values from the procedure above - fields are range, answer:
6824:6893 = 3.75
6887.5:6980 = 3.7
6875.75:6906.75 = 3.81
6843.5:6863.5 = 3.77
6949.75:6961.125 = 3.82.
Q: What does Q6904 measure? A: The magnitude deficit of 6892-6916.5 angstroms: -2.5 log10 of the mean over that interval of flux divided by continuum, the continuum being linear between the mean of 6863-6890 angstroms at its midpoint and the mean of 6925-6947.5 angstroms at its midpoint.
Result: -0.02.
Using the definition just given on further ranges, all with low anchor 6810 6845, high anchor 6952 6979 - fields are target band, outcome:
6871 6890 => 0.00 mag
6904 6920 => -0.02 mag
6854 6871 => 0.00 mag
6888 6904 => -0.02 mag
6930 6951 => 0.00 mag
